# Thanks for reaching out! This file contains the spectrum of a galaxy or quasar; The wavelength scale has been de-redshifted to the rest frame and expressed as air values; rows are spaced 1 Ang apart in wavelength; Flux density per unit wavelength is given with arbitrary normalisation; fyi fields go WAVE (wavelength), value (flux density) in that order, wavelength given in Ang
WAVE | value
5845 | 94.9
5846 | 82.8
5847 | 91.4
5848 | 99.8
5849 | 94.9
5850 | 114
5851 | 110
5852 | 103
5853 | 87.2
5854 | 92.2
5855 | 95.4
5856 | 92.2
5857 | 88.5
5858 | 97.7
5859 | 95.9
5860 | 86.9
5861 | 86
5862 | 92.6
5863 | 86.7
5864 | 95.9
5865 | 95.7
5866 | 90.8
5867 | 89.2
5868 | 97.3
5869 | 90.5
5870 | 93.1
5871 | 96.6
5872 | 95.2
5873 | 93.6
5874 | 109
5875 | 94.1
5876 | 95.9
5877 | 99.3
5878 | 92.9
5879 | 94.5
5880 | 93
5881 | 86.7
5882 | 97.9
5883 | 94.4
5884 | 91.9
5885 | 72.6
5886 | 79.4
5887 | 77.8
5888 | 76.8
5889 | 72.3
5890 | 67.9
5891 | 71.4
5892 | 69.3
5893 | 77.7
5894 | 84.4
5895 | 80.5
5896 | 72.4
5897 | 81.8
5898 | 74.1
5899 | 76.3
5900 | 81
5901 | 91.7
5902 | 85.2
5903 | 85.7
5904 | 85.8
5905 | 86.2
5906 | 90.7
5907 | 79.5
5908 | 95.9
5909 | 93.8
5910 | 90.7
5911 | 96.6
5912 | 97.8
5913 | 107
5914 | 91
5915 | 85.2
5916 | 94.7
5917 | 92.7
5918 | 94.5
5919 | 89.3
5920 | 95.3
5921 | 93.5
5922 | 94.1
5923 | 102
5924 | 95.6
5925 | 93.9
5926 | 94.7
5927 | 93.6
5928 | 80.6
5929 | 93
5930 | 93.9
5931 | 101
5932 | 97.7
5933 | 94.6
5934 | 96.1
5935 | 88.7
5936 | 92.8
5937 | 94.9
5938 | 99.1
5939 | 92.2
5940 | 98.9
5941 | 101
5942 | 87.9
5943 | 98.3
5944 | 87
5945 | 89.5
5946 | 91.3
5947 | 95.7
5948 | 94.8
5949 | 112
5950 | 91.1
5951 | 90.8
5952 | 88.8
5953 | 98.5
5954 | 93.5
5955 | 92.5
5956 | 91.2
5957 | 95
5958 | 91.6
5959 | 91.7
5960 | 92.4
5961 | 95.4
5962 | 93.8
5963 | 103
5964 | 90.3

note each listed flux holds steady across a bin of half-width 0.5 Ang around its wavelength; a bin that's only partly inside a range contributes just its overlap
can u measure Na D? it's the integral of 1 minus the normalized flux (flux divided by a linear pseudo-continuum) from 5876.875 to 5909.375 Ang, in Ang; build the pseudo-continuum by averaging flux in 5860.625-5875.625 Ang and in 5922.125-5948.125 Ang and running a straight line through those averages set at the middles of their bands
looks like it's 3.6 Ang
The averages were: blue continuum 93.8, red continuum 94.2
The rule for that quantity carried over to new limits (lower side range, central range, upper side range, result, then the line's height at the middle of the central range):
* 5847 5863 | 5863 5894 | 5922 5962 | 2.2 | 95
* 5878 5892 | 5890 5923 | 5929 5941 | 0.5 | 88.2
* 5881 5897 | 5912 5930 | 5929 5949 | -0.9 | 89.3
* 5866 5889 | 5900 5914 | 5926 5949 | 0.3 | 92.6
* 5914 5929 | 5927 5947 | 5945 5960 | -0.1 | 93.4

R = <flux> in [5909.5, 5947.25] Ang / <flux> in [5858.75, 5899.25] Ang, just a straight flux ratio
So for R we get 1.08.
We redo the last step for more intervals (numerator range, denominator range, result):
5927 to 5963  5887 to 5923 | 1.09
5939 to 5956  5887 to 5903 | 1.21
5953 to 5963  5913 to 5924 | 1.00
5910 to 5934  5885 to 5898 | 1.25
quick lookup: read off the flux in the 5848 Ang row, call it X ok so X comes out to 99.8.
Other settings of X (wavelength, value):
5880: 93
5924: 95.6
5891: 71.4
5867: 89.2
